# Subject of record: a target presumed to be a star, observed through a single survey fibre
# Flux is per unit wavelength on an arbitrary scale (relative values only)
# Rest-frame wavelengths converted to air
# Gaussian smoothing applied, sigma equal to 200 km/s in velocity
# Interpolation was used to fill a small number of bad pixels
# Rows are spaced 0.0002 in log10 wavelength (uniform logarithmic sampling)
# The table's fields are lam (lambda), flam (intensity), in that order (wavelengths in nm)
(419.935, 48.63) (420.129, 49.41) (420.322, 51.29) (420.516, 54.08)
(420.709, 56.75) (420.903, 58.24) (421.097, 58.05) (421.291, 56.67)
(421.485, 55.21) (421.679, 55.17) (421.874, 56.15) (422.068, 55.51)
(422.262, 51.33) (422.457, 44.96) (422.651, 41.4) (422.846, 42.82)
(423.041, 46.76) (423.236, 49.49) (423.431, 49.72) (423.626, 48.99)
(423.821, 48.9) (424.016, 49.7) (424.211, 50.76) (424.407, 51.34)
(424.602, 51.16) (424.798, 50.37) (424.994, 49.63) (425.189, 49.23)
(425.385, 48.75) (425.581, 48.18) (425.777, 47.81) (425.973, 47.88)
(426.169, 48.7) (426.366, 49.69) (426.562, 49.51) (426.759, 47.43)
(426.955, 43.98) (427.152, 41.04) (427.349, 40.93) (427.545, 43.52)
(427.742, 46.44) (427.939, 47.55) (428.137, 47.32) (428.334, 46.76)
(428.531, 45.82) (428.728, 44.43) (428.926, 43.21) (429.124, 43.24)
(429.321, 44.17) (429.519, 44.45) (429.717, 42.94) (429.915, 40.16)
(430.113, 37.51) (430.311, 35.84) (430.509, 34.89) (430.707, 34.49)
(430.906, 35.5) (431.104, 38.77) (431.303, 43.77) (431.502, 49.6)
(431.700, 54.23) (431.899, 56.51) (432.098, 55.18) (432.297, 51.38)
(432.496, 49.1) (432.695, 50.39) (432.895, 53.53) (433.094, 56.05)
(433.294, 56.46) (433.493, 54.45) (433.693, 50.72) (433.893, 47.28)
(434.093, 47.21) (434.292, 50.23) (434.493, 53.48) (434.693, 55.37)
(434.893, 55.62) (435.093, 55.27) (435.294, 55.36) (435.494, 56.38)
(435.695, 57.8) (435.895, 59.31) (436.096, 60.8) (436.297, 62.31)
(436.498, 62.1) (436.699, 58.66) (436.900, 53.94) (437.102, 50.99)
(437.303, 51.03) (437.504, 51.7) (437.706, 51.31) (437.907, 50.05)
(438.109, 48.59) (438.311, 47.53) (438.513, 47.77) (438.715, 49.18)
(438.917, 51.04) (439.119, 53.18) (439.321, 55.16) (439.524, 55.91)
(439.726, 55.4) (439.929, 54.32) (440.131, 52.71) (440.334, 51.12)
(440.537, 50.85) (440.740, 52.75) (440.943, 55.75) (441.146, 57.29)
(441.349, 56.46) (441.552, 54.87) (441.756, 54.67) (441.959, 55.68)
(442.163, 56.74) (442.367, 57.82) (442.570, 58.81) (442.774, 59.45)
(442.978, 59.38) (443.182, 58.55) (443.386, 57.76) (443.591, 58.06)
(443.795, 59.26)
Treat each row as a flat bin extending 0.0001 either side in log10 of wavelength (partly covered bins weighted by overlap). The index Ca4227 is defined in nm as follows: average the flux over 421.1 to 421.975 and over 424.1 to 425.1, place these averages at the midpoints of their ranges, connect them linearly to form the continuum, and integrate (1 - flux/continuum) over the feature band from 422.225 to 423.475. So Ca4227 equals 0.17 nm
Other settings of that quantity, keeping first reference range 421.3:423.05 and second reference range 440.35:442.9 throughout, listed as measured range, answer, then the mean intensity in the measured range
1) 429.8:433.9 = 0.48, 46.9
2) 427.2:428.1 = 0.13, 44.6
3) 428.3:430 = 0.28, 43.8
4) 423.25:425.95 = 0.08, 49.5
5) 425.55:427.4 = 0.18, 46.6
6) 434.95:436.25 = -0.08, 57.6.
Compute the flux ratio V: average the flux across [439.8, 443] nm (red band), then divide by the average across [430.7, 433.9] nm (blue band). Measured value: 1.11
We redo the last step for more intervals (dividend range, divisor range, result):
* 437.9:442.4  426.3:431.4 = 1.25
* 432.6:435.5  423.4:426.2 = 1.07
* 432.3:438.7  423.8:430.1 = 1.15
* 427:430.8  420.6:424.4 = 0.82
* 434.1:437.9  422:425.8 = 1.13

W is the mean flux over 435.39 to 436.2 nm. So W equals 58.6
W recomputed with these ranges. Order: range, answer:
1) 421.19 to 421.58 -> 56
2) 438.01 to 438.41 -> 48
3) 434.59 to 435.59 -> 55.6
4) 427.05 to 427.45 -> 41.1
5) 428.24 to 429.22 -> 44.7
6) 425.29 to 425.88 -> 48.2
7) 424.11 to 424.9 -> 50.9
